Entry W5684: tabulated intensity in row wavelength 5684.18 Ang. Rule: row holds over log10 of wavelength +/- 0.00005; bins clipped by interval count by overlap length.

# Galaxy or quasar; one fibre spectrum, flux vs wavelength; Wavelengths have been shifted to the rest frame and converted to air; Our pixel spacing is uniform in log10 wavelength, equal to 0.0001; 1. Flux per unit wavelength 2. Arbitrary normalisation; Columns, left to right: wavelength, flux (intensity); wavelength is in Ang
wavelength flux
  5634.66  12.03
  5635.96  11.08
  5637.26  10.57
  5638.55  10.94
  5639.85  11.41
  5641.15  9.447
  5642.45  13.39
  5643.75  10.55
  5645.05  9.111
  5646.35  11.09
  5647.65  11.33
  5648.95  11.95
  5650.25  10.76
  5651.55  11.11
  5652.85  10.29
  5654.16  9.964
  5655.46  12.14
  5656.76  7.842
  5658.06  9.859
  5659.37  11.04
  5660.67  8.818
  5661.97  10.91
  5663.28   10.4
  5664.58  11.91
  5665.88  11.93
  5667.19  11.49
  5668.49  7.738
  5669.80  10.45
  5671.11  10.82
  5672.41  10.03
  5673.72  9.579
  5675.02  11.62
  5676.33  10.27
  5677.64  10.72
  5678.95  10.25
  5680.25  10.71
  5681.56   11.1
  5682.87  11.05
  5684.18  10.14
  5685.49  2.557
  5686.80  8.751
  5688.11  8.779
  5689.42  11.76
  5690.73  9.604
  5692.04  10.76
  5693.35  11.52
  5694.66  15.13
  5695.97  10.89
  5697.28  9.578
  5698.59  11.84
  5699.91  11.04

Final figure 10.14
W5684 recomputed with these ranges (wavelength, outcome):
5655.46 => 12.14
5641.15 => 9.447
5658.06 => 9.859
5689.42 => 11.76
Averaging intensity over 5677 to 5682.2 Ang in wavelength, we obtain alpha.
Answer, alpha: 10.7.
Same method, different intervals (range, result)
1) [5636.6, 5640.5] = 11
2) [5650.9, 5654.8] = 10.4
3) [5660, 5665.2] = 10.5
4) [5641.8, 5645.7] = 11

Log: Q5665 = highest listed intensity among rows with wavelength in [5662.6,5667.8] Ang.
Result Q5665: 11.93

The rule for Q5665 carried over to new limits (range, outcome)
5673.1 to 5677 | 11.62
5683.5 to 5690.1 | 11.76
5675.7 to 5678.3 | 10.72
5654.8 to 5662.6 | 12.14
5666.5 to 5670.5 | 11.49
